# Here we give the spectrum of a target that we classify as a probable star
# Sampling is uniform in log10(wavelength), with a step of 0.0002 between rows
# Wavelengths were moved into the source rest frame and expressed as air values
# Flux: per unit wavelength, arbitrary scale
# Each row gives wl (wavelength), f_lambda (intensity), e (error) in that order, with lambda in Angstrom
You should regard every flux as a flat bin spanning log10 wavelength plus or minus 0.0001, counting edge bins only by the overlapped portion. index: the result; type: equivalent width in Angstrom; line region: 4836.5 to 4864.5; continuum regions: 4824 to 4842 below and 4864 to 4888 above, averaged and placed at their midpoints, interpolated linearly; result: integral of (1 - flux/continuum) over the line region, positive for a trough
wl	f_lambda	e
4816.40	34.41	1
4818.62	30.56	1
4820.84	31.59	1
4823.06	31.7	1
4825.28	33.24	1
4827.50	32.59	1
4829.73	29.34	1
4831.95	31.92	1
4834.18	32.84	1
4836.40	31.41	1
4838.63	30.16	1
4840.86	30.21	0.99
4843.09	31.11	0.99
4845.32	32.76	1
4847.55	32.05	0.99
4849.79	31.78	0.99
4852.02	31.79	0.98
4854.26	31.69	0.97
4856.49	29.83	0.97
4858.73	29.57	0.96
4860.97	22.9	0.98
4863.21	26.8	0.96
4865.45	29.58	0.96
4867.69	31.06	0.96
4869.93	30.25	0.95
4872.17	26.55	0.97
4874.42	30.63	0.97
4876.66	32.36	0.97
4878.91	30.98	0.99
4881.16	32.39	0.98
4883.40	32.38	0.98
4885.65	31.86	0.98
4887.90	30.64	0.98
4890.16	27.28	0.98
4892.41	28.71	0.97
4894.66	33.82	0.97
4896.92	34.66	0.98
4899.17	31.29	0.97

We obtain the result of 1.0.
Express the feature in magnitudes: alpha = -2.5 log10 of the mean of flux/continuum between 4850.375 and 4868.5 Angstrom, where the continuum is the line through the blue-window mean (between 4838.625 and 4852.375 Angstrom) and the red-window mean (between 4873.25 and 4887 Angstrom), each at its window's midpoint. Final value 0.09 mag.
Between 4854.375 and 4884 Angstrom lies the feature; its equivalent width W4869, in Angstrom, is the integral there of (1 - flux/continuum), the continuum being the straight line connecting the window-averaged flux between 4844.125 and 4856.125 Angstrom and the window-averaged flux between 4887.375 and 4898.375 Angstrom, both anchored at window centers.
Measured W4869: 1.7 Angstrom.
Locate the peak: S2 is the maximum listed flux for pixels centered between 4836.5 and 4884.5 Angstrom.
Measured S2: 32.76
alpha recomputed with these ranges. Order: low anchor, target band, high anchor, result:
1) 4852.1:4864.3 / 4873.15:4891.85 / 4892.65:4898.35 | 0.02 mag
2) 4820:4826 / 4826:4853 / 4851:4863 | -0.03 mag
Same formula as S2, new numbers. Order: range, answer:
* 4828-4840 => 32.84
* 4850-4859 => 31.79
